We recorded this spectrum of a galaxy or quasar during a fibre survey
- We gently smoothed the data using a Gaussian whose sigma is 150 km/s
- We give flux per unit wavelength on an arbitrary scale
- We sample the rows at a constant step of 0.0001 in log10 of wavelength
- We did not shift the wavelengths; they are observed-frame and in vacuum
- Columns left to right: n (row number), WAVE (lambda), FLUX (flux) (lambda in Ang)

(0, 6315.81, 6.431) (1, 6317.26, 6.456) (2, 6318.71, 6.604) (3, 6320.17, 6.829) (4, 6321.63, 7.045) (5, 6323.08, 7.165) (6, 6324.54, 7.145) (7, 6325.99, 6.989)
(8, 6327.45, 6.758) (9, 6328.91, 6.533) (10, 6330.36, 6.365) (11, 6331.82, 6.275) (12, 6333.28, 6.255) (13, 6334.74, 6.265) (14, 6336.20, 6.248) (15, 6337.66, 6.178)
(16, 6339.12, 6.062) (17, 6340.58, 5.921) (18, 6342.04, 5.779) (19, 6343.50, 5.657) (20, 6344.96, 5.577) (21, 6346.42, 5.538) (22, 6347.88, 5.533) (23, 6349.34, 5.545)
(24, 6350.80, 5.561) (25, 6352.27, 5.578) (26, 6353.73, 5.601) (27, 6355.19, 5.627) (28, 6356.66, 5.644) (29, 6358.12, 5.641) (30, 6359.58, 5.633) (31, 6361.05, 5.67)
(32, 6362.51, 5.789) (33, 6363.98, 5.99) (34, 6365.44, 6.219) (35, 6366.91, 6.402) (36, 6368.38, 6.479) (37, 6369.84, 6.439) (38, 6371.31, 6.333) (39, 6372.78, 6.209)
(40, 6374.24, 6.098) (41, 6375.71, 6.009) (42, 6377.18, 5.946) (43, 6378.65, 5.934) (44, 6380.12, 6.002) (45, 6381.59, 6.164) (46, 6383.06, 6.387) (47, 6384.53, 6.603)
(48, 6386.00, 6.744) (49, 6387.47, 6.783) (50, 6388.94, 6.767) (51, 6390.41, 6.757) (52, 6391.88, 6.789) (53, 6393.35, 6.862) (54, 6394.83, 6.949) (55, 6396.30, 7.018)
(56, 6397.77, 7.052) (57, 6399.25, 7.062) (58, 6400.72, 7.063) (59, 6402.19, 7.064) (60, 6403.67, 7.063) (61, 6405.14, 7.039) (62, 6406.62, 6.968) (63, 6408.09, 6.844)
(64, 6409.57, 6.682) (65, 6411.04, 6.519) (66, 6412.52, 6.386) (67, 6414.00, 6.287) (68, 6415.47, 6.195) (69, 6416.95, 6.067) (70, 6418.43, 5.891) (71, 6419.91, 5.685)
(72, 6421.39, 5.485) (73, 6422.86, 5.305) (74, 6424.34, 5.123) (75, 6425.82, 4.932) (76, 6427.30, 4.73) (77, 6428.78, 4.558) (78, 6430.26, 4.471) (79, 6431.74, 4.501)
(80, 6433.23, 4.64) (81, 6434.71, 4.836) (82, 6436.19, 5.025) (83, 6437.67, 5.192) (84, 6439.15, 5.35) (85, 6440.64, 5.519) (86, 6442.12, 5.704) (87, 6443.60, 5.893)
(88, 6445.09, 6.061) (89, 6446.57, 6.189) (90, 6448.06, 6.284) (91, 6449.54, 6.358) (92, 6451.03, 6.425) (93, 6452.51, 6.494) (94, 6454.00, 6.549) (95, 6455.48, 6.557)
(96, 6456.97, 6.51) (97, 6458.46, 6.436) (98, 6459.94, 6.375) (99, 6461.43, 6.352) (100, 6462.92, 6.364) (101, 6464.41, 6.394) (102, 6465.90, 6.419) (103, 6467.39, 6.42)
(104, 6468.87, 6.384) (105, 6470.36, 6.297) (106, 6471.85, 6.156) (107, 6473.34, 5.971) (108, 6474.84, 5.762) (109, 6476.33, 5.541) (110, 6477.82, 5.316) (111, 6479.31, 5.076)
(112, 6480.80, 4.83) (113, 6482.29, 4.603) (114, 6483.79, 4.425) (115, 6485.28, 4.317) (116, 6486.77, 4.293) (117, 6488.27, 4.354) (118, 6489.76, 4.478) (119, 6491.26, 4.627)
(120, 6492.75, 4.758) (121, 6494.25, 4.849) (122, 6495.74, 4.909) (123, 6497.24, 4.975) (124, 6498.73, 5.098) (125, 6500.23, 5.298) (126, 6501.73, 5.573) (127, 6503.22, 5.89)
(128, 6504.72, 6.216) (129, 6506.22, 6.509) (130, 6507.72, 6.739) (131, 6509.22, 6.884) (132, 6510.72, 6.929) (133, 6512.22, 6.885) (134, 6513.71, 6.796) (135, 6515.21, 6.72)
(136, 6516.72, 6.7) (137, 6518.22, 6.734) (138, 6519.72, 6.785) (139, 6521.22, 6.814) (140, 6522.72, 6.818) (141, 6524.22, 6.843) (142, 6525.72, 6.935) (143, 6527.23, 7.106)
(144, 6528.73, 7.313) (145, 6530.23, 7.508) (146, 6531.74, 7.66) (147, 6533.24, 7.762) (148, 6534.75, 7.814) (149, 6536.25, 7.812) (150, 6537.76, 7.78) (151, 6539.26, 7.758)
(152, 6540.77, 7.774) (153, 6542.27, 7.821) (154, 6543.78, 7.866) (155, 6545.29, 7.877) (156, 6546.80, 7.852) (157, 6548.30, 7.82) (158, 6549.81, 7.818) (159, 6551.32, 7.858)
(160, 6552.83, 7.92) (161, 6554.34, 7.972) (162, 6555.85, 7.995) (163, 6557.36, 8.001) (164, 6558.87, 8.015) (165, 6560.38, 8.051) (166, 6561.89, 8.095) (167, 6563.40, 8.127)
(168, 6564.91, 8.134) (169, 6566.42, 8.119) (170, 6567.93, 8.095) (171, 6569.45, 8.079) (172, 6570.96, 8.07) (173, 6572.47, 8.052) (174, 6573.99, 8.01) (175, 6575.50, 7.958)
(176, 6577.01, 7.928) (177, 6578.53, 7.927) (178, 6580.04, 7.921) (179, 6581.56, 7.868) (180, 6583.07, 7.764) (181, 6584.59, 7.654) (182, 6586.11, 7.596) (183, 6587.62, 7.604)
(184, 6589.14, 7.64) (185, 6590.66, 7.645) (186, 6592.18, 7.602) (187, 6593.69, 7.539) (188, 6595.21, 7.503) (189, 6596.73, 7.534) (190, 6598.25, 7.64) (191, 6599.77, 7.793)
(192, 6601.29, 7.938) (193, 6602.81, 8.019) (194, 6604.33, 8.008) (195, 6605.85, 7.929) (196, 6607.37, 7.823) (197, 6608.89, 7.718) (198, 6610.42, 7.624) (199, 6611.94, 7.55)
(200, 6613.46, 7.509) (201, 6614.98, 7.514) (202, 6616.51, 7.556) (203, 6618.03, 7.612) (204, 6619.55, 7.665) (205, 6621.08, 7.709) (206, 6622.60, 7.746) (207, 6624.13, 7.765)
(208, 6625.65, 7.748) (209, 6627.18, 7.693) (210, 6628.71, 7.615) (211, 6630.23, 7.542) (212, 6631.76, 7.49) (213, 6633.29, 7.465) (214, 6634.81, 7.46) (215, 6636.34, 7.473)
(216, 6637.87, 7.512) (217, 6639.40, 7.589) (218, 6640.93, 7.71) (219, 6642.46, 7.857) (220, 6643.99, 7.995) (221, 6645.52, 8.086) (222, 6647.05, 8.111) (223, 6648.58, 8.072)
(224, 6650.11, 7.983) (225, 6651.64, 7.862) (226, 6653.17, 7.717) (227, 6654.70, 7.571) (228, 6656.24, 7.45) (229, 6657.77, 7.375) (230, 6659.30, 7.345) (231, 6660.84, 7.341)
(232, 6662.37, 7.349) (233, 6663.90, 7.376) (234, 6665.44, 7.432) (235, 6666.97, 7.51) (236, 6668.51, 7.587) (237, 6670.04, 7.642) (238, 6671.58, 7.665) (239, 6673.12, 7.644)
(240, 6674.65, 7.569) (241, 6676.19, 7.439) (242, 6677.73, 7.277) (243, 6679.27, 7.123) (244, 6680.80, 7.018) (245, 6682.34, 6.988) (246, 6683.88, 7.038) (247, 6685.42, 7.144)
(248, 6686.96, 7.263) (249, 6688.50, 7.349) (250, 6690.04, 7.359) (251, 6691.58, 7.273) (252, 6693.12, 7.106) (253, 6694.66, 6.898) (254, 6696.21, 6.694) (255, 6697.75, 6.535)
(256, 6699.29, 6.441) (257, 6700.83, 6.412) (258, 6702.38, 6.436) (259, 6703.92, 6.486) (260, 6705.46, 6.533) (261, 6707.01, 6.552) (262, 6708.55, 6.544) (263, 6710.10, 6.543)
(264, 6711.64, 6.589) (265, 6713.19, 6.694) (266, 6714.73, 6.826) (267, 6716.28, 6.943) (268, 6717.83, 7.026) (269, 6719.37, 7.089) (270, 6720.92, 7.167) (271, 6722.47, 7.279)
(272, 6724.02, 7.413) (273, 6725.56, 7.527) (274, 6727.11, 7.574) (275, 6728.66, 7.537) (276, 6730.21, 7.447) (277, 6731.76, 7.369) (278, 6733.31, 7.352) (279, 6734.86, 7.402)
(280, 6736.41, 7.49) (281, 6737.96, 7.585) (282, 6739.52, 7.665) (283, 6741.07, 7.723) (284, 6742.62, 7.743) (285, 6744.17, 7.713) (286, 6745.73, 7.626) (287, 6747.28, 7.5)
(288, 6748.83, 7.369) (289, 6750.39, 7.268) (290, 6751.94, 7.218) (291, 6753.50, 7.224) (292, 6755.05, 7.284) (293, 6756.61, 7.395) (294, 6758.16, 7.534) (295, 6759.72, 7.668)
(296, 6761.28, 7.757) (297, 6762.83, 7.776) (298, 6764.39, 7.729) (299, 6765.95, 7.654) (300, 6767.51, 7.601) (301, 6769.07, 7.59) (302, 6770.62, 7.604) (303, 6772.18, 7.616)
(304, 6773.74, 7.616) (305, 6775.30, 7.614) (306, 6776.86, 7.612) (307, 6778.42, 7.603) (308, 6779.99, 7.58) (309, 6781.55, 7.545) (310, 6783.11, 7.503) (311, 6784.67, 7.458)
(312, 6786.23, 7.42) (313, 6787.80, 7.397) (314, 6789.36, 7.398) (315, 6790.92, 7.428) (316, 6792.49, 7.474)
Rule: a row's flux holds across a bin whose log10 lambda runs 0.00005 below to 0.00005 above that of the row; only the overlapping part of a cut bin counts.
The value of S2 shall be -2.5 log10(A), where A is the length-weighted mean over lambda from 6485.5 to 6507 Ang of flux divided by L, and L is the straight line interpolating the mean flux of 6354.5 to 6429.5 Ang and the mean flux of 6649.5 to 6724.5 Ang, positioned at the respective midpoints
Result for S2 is 0.27 mag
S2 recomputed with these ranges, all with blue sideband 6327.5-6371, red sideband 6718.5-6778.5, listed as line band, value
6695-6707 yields 0.13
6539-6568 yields -0.18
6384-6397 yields -0.12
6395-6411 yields -0.13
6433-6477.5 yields 0.06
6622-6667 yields -0.08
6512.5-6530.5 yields -0.05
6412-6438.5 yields 0.18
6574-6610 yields -0.13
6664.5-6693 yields -0.02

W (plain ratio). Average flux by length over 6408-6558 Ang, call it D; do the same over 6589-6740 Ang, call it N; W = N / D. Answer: 1.2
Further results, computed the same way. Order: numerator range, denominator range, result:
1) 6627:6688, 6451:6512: 1.32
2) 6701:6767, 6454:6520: 1.25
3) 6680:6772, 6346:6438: 1.20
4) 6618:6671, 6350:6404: 1.21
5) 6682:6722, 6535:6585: 0.86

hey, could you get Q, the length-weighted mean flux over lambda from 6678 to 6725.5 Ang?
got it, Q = 6.91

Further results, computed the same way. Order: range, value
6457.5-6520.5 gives 5.78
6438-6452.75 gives 5.99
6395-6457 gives 5.99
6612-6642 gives 7.6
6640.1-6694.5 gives 7.5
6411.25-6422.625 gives 5.99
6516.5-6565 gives 7.61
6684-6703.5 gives 6.9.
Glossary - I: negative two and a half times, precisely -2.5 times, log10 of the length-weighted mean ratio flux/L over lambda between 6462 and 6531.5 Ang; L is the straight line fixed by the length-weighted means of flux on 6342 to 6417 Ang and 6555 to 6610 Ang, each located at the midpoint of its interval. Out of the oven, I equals 0.21 mag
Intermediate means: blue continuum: 6.29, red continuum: 7.87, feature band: 5.94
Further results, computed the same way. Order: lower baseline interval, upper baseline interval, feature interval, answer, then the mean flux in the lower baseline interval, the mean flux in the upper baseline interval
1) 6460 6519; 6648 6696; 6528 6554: -0.246 mag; 5.72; 7.4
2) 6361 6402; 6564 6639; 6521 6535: 0.010 mag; 6.47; 7.74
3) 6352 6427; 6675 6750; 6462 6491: 0.194 mag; 6.27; 7.13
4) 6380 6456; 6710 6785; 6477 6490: 0.343 mag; 6.11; 7.43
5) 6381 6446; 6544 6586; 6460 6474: 0.070 mag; 6.07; 7.95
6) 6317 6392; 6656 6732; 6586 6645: -0.114 mag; 6.2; 7.12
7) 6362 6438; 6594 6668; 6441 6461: 0.031 mag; 6.13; 7.66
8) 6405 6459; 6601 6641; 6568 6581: -0.113 mag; 5.81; 7.66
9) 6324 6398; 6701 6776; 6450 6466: 0.006 mag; 6.19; 7.3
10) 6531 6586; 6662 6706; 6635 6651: -0.063 mag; 7.91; 7.12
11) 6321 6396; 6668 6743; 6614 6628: -0.112 mag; 6.21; 7.14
